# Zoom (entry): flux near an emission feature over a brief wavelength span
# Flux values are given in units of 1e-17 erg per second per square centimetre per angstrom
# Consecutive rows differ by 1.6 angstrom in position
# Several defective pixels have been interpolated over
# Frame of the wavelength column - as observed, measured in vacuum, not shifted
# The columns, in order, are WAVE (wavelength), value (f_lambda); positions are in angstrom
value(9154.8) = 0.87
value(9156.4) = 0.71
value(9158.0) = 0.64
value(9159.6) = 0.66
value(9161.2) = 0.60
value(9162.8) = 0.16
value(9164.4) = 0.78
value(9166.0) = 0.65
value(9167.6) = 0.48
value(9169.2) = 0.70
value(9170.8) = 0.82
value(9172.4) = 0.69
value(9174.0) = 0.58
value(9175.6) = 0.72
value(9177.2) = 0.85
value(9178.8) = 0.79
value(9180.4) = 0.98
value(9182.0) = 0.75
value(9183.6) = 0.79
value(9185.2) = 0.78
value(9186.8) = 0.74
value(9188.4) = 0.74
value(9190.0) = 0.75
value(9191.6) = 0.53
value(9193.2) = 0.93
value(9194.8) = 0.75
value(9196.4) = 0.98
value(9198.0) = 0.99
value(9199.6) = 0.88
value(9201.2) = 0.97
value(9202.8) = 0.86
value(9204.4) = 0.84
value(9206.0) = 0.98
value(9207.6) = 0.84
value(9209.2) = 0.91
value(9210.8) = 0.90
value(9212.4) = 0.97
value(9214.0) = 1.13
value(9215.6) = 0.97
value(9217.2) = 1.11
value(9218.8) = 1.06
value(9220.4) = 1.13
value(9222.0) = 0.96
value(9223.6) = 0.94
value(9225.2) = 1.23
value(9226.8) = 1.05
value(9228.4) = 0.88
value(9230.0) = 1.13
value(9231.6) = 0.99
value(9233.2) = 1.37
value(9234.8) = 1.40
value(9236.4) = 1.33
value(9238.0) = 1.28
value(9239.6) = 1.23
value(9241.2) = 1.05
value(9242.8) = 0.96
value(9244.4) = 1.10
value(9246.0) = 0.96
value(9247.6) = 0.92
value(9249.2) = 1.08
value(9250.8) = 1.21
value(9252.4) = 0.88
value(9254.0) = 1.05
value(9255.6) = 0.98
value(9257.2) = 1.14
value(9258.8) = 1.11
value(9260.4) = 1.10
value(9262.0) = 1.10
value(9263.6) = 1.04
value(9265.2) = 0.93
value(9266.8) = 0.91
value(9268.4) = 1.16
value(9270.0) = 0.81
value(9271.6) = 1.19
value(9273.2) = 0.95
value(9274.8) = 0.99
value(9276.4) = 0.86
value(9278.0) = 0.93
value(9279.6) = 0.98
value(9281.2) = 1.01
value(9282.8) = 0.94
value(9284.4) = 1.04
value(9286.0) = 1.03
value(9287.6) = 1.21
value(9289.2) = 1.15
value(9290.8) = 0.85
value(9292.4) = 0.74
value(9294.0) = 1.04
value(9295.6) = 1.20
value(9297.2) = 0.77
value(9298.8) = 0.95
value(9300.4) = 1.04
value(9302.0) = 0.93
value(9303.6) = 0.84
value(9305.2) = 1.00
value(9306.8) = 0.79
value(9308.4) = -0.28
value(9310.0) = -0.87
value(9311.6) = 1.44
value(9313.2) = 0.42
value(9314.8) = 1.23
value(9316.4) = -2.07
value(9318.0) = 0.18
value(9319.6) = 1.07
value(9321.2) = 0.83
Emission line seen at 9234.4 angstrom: H-beta 4861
